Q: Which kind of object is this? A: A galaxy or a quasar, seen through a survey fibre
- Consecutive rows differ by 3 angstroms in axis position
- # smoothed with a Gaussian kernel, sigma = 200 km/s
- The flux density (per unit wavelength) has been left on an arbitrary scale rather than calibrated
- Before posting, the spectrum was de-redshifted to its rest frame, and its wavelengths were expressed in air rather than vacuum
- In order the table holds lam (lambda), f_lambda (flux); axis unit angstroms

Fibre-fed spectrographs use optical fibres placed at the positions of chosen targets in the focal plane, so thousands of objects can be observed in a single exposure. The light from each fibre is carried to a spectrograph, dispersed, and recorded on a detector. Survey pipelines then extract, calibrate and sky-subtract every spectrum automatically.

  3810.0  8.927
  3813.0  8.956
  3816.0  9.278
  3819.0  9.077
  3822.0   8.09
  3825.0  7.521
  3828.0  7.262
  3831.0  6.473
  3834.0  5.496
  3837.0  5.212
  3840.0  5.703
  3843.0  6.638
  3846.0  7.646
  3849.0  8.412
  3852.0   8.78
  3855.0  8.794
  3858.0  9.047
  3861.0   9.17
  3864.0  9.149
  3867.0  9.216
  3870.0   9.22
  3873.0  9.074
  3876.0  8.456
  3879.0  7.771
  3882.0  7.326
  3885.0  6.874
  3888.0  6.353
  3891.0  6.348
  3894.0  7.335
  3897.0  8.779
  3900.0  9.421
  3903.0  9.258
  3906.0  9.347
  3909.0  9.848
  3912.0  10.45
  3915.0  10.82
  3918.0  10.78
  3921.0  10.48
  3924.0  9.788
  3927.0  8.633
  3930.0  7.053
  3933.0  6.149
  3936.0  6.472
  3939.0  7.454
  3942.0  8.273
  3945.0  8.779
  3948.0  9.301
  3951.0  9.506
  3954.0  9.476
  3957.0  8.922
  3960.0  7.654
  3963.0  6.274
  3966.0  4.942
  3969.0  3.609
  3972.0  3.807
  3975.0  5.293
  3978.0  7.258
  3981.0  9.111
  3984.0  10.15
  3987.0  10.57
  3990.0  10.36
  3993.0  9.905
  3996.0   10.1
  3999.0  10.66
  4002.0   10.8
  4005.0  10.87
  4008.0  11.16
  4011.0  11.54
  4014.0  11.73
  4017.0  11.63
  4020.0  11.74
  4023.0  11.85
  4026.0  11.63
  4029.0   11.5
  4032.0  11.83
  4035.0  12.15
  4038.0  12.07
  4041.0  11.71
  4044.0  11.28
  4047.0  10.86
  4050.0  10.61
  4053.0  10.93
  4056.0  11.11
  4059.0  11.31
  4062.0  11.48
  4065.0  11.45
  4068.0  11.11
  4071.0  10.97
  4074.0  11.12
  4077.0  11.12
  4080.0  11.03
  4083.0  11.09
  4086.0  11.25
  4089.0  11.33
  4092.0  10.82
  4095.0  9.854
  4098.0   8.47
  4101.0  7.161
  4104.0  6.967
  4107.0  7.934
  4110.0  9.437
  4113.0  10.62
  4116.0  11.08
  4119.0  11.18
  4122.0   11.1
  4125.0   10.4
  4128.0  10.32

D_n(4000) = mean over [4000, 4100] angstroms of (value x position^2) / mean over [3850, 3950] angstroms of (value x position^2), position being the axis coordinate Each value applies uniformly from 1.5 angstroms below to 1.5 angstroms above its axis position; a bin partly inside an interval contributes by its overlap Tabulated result 1.40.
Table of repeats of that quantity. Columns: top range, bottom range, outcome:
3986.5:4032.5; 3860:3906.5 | 1.43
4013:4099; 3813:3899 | 1.58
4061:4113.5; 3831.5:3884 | 1.44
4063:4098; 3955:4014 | 1.32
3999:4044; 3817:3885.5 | 1.60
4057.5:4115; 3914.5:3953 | 1.27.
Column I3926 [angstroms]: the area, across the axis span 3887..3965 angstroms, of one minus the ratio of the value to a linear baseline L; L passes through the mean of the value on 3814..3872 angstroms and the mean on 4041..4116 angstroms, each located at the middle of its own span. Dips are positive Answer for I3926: 2.0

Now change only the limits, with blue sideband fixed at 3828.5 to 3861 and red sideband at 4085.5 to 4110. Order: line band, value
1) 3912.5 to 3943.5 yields -2.9 angstroms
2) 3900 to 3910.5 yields -2.3 angstroms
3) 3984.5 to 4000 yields -3.5 angstroms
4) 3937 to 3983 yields 4.6 angstroms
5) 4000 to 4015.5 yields -4.9 angstroms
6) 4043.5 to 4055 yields -2.7 angstroms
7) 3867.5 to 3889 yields -1.2 angstroms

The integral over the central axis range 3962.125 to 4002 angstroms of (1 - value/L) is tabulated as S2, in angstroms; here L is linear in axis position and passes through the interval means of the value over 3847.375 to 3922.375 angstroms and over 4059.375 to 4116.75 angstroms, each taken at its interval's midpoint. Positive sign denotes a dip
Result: 6.42 angstroms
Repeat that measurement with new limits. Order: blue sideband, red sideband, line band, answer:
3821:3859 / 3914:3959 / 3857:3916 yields -4.8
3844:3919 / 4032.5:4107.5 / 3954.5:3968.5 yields 3.9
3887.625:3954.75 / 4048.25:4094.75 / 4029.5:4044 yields -1.8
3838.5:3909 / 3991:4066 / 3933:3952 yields 3.0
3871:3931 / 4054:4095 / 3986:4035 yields -4.4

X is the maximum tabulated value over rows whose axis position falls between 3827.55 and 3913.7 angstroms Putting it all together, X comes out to 10.45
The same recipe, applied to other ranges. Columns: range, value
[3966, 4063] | 12.15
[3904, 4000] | 10.82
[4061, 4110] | 11.48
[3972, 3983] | 9.111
